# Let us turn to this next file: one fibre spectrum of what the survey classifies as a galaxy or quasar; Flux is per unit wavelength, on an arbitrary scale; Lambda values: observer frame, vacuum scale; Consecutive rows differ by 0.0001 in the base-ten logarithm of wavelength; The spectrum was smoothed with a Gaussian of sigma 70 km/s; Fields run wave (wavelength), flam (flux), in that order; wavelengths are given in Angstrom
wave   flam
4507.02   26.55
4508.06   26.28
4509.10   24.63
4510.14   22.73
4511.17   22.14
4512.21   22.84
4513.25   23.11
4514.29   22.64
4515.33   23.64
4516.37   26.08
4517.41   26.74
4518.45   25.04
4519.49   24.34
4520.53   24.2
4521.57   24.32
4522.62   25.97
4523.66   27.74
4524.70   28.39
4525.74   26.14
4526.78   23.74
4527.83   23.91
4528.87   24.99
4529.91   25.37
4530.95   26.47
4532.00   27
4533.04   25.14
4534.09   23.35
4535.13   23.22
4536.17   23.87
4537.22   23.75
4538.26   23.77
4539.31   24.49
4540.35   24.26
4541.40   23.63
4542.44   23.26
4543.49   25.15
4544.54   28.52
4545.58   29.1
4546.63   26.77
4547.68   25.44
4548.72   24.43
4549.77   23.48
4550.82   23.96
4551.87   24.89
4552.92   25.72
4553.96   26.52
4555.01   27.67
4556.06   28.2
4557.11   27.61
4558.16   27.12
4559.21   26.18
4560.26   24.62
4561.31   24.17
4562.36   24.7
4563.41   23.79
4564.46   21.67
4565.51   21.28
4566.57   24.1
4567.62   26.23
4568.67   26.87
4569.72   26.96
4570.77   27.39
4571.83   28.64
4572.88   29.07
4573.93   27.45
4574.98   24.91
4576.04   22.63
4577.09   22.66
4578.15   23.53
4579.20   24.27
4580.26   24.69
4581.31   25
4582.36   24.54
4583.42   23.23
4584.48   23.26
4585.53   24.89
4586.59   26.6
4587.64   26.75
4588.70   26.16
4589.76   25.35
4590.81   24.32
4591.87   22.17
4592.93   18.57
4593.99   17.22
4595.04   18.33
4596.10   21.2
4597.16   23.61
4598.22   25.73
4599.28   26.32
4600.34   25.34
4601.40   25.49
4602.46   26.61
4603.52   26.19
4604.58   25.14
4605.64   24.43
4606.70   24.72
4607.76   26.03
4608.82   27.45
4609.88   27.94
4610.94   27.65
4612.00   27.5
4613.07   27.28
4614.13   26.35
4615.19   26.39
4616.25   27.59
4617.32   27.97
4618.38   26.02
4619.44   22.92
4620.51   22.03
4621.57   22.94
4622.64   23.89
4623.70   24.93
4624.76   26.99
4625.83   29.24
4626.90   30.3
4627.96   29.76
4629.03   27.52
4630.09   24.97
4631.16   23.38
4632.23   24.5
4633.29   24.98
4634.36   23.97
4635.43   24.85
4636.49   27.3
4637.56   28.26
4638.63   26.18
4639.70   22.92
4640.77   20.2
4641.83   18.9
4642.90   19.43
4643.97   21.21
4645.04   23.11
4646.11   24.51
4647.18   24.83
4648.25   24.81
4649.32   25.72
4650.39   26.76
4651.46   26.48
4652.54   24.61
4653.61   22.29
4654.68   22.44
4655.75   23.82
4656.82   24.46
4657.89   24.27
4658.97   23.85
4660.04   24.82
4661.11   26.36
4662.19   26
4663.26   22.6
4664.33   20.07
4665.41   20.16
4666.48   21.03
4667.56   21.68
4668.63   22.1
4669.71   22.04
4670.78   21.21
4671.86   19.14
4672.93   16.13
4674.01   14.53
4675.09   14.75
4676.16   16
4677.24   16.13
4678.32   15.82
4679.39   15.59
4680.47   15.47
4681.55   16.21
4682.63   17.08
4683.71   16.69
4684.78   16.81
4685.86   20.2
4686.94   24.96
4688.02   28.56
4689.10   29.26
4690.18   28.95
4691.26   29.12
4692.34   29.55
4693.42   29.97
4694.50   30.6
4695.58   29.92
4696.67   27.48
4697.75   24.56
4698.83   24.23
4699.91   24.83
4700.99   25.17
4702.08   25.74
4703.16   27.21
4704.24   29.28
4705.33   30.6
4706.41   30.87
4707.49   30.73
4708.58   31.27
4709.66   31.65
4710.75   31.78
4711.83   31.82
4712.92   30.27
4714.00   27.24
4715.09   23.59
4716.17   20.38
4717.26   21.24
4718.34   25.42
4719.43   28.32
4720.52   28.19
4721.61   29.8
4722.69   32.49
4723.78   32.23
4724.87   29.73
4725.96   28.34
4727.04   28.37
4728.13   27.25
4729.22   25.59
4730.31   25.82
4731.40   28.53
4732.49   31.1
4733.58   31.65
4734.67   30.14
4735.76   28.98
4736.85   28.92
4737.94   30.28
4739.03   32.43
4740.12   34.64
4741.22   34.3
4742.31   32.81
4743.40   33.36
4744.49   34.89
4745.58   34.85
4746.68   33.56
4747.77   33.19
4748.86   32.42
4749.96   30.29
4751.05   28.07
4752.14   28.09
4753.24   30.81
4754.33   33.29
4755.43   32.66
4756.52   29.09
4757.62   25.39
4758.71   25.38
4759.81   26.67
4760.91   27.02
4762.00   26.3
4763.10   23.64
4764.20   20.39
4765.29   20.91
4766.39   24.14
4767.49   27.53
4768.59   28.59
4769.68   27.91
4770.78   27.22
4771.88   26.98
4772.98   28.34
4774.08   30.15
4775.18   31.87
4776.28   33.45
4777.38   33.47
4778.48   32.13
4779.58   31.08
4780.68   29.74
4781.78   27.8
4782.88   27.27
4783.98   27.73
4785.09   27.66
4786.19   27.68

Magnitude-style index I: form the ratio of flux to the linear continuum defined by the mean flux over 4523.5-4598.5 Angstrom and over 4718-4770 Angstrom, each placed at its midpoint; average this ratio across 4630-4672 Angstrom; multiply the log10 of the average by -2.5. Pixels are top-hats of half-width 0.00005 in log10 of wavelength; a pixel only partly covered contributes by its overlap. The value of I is 0.15 mag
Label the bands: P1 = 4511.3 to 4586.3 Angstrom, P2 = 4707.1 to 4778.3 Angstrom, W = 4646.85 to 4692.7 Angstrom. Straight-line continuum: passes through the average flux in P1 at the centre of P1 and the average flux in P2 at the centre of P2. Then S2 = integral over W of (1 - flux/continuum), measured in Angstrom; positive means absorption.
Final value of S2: 9.5 Angstrom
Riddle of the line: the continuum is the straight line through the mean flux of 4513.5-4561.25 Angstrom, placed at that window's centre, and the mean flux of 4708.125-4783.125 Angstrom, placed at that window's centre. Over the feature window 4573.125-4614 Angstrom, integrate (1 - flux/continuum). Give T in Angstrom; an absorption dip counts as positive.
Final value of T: 2.65 Angstrom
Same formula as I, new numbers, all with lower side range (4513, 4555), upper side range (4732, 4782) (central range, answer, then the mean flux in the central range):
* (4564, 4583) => 0.03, 25.1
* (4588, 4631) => 0.06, 25.3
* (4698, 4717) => 0.03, 27.9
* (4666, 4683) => 0.49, 17.8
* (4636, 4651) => 0.15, 23.9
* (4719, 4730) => 0.00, 29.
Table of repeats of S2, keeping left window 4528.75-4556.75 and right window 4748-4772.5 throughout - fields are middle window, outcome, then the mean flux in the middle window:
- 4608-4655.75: 1.8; 25.2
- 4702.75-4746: -4.0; 29.7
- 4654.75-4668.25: 1.7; 23.2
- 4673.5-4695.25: 4.3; 21.4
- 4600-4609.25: 0.1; 25.7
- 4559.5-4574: 0.1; 25.4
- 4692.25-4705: -0.2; 27.3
